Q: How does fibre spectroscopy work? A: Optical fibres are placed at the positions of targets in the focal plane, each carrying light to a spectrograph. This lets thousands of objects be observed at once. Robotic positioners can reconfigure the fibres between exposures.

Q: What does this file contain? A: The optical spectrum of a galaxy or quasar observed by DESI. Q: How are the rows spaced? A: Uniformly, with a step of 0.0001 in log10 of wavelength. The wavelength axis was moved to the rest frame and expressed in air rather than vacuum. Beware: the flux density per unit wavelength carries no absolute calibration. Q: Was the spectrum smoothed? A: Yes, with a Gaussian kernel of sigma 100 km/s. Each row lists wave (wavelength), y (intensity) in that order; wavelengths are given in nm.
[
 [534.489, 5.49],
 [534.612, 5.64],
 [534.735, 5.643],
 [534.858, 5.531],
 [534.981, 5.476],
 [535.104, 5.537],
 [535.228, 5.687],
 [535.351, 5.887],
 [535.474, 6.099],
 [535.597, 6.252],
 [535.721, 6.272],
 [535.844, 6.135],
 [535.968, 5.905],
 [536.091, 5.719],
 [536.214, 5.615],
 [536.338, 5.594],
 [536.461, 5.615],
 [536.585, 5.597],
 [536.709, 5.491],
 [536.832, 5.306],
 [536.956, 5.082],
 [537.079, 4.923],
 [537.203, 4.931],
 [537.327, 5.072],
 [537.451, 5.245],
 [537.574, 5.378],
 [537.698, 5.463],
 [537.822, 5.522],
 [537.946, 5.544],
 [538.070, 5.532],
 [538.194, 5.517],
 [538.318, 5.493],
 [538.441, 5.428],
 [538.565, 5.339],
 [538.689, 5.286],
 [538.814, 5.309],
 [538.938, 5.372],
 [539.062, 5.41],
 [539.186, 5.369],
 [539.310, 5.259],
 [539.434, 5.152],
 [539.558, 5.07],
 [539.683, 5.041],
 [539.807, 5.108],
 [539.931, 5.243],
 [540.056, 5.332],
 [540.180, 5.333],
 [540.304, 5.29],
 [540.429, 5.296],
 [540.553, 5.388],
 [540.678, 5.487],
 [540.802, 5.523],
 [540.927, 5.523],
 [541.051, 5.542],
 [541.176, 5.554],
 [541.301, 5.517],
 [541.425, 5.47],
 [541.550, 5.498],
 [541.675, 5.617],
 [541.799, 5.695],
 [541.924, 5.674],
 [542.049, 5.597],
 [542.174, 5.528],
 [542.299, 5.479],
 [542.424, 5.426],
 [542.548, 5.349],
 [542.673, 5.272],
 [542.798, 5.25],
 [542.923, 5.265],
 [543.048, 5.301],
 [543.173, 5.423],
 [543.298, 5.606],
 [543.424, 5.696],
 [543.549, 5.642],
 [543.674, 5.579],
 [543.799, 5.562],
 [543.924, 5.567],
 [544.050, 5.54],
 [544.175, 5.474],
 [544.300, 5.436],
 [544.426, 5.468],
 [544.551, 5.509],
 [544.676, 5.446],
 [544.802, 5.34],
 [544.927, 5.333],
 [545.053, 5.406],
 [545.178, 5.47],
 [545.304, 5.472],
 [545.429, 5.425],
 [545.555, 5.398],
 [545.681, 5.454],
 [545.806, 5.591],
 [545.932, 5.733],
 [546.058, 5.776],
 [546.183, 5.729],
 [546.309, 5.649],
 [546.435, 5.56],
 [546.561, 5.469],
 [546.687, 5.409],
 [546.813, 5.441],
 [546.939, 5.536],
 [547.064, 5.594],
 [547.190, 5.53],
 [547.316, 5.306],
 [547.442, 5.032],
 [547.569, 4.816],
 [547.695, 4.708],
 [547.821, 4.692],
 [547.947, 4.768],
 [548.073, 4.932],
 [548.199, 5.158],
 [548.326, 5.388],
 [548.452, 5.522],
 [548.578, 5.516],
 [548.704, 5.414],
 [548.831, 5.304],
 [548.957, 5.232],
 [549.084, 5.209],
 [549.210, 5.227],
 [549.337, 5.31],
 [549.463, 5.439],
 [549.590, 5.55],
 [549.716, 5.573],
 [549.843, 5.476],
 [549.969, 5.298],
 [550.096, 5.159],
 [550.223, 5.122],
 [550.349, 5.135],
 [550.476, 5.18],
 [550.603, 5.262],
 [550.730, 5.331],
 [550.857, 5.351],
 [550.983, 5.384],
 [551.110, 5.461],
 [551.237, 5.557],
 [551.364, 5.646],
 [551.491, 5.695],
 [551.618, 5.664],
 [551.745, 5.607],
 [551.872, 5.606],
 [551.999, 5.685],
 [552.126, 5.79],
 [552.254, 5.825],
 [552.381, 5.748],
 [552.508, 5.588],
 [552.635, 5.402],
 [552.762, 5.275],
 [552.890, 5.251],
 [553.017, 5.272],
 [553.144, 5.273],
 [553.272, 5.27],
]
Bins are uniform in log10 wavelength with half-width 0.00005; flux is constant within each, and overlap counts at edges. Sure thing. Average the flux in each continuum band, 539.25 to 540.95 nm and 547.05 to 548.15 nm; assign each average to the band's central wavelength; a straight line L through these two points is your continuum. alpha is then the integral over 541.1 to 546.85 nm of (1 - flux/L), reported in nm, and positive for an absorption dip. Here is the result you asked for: -0.40 nm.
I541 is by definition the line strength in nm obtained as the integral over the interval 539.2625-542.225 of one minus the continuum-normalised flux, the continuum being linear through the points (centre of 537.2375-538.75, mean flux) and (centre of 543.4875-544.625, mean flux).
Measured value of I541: 0.03 nm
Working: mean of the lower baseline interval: 5.39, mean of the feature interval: 5.41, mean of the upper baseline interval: 5.53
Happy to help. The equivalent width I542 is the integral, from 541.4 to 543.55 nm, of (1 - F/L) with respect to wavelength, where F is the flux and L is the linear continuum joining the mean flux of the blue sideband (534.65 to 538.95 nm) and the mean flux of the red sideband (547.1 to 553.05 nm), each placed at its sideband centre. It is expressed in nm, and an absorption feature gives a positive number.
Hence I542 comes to -0.01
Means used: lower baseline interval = 5.54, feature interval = 5.48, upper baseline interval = 5.35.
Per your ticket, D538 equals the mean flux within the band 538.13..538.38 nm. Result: 5.52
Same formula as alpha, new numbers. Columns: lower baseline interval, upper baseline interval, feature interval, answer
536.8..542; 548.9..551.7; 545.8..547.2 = -0.06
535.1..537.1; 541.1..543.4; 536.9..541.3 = 0.21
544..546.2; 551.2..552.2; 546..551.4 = 0.25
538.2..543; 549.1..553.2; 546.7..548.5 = 0.08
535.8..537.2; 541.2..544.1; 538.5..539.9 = 0.07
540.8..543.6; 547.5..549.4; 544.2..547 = -0.10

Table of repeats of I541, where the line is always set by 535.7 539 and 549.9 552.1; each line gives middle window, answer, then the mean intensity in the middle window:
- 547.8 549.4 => 0.063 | 5.22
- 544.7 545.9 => 0.000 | 5.44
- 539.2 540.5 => 0.056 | 5.22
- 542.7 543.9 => -0.007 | 5.48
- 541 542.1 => -0.025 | 5.57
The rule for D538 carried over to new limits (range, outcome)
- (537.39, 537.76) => 5.37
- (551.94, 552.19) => 5.73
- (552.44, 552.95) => 5.38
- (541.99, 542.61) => 5.48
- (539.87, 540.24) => 5.3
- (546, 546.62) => 5.64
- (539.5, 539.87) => 5.07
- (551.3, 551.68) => 5.67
